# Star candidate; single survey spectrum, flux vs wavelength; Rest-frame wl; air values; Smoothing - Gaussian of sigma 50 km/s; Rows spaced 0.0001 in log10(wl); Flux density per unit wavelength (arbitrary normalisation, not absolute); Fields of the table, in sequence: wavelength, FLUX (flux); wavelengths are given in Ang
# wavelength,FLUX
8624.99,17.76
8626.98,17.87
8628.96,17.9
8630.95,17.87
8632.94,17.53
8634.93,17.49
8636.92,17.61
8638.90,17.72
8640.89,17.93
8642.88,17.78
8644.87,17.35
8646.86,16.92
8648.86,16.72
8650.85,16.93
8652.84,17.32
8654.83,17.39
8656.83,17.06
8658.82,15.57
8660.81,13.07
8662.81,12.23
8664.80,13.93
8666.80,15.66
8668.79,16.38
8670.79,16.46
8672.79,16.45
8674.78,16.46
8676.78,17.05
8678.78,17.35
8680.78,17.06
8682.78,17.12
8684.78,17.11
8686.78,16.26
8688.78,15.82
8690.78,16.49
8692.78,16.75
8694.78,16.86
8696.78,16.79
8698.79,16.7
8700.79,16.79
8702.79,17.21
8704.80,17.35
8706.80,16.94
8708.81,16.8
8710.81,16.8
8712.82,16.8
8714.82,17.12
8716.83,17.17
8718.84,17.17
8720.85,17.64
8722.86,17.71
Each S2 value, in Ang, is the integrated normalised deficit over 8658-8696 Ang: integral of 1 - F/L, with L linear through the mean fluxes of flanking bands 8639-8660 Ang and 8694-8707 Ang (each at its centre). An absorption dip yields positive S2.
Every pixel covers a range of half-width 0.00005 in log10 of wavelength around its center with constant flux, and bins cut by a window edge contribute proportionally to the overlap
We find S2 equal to 2.2 Ang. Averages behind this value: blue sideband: 17.1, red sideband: 17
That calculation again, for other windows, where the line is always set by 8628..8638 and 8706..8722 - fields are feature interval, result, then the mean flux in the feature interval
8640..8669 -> 2.3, 16.1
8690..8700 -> 0.3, 16.7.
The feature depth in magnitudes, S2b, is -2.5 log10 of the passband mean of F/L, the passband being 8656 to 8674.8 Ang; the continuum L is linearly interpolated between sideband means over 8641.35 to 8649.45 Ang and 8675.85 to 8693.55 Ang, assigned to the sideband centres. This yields 0.12 mag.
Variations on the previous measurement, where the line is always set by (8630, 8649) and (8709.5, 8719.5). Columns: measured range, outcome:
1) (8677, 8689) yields 0.02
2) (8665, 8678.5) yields 0.06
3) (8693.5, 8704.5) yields 0.01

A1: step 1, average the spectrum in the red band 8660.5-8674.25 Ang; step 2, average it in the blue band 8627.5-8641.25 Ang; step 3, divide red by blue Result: 0.85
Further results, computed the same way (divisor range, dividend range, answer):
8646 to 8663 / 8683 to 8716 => 1.05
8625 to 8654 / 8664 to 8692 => 0.94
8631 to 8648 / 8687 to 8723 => 0.96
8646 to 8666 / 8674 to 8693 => 1.07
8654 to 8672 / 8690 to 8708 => 1.10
